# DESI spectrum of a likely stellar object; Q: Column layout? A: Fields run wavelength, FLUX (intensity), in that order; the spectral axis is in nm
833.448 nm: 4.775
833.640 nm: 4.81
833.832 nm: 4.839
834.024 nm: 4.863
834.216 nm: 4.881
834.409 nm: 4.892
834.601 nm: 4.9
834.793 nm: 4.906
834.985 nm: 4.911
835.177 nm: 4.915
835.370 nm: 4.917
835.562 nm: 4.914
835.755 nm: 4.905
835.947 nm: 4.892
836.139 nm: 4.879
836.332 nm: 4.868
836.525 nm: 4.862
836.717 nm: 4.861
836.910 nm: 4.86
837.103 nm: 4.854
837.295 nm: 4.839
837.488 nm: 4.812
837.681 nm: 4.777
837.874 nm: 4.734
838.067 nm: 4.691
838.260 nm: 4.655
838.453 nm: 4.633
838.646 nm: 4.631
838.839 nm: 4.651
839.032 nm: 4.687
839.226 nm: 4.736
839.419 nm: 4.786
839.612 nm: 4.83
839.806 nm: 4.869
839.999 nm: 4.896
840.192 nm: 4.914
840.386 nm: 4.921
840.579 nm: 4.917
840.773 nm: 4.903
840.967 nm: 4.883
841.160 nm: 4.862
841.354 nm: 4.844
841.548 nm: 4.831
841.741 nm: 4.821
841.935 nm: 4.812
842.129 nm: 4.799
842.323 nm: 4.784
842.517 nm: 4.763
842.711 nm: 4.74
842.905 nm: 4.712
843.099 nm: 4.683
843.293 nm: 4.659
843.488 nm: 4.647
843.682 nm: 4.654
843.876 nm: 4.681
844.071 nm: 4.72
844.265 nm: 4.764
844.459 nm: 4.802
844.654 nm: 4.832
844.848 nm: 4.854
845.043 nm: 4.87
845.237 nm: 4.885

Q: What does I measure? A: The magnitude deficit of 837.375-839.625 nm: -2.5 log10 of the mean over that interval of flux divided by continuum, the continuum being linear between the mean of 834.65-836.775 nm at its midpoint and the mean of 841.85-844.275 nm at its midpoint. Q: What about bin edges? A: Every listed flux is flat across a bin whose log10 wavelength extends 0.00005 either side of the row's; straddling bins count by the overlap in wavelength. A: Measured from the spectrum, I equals 0.03 mag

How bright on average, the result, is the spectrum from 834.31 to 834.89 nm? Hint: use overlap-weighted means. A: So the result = 4.9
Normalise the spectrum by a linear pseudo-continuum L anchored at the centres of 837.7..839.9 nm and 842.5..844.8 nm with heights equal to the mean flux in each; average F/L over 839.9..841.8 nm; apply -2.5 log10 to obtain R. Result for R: -0.04 mag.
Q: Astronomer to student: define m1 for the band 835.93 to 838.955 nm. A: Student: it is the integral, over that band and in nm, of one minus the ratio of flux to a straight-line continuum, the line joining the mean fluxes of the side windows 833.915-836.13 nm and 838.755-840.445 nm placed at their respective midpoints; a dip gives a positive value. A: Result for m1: 0.05 nm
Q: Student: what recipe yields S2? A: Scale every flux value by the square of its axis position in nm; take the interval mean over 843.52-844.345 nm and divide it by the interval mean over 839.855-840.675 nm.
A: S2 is 1.0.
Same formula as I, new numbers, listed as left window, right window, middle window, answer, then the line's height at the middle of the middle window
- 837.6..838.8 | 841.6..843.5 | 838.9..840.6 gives -0.03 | 4.71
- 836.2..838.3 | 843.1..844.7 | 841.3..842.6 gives -0.02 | 4.74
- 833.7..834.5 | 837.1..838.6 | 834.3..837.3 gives -0.02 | 4.81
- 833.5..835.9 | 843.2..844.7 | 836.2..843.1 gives 0.00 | 4.79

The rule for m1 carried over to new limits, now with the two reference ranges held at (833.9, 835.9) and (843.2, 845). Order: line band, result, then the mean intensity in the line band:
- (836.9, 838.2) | 0.02 nm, 4.79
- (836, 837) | 0.00 nm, 4.87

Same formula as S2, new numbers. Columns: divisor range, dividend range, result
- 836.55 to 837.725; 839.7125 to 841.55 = 1.02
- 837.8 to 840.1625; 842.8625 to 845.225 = 1.01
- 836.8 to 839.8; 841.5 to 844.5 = 1.01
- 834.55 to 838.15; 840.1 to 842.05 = 1.01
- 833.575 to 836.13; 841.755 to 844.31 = 0.99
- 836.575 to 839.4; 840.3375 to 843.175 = 1.02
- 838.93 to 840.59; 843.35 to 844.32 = 0.98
